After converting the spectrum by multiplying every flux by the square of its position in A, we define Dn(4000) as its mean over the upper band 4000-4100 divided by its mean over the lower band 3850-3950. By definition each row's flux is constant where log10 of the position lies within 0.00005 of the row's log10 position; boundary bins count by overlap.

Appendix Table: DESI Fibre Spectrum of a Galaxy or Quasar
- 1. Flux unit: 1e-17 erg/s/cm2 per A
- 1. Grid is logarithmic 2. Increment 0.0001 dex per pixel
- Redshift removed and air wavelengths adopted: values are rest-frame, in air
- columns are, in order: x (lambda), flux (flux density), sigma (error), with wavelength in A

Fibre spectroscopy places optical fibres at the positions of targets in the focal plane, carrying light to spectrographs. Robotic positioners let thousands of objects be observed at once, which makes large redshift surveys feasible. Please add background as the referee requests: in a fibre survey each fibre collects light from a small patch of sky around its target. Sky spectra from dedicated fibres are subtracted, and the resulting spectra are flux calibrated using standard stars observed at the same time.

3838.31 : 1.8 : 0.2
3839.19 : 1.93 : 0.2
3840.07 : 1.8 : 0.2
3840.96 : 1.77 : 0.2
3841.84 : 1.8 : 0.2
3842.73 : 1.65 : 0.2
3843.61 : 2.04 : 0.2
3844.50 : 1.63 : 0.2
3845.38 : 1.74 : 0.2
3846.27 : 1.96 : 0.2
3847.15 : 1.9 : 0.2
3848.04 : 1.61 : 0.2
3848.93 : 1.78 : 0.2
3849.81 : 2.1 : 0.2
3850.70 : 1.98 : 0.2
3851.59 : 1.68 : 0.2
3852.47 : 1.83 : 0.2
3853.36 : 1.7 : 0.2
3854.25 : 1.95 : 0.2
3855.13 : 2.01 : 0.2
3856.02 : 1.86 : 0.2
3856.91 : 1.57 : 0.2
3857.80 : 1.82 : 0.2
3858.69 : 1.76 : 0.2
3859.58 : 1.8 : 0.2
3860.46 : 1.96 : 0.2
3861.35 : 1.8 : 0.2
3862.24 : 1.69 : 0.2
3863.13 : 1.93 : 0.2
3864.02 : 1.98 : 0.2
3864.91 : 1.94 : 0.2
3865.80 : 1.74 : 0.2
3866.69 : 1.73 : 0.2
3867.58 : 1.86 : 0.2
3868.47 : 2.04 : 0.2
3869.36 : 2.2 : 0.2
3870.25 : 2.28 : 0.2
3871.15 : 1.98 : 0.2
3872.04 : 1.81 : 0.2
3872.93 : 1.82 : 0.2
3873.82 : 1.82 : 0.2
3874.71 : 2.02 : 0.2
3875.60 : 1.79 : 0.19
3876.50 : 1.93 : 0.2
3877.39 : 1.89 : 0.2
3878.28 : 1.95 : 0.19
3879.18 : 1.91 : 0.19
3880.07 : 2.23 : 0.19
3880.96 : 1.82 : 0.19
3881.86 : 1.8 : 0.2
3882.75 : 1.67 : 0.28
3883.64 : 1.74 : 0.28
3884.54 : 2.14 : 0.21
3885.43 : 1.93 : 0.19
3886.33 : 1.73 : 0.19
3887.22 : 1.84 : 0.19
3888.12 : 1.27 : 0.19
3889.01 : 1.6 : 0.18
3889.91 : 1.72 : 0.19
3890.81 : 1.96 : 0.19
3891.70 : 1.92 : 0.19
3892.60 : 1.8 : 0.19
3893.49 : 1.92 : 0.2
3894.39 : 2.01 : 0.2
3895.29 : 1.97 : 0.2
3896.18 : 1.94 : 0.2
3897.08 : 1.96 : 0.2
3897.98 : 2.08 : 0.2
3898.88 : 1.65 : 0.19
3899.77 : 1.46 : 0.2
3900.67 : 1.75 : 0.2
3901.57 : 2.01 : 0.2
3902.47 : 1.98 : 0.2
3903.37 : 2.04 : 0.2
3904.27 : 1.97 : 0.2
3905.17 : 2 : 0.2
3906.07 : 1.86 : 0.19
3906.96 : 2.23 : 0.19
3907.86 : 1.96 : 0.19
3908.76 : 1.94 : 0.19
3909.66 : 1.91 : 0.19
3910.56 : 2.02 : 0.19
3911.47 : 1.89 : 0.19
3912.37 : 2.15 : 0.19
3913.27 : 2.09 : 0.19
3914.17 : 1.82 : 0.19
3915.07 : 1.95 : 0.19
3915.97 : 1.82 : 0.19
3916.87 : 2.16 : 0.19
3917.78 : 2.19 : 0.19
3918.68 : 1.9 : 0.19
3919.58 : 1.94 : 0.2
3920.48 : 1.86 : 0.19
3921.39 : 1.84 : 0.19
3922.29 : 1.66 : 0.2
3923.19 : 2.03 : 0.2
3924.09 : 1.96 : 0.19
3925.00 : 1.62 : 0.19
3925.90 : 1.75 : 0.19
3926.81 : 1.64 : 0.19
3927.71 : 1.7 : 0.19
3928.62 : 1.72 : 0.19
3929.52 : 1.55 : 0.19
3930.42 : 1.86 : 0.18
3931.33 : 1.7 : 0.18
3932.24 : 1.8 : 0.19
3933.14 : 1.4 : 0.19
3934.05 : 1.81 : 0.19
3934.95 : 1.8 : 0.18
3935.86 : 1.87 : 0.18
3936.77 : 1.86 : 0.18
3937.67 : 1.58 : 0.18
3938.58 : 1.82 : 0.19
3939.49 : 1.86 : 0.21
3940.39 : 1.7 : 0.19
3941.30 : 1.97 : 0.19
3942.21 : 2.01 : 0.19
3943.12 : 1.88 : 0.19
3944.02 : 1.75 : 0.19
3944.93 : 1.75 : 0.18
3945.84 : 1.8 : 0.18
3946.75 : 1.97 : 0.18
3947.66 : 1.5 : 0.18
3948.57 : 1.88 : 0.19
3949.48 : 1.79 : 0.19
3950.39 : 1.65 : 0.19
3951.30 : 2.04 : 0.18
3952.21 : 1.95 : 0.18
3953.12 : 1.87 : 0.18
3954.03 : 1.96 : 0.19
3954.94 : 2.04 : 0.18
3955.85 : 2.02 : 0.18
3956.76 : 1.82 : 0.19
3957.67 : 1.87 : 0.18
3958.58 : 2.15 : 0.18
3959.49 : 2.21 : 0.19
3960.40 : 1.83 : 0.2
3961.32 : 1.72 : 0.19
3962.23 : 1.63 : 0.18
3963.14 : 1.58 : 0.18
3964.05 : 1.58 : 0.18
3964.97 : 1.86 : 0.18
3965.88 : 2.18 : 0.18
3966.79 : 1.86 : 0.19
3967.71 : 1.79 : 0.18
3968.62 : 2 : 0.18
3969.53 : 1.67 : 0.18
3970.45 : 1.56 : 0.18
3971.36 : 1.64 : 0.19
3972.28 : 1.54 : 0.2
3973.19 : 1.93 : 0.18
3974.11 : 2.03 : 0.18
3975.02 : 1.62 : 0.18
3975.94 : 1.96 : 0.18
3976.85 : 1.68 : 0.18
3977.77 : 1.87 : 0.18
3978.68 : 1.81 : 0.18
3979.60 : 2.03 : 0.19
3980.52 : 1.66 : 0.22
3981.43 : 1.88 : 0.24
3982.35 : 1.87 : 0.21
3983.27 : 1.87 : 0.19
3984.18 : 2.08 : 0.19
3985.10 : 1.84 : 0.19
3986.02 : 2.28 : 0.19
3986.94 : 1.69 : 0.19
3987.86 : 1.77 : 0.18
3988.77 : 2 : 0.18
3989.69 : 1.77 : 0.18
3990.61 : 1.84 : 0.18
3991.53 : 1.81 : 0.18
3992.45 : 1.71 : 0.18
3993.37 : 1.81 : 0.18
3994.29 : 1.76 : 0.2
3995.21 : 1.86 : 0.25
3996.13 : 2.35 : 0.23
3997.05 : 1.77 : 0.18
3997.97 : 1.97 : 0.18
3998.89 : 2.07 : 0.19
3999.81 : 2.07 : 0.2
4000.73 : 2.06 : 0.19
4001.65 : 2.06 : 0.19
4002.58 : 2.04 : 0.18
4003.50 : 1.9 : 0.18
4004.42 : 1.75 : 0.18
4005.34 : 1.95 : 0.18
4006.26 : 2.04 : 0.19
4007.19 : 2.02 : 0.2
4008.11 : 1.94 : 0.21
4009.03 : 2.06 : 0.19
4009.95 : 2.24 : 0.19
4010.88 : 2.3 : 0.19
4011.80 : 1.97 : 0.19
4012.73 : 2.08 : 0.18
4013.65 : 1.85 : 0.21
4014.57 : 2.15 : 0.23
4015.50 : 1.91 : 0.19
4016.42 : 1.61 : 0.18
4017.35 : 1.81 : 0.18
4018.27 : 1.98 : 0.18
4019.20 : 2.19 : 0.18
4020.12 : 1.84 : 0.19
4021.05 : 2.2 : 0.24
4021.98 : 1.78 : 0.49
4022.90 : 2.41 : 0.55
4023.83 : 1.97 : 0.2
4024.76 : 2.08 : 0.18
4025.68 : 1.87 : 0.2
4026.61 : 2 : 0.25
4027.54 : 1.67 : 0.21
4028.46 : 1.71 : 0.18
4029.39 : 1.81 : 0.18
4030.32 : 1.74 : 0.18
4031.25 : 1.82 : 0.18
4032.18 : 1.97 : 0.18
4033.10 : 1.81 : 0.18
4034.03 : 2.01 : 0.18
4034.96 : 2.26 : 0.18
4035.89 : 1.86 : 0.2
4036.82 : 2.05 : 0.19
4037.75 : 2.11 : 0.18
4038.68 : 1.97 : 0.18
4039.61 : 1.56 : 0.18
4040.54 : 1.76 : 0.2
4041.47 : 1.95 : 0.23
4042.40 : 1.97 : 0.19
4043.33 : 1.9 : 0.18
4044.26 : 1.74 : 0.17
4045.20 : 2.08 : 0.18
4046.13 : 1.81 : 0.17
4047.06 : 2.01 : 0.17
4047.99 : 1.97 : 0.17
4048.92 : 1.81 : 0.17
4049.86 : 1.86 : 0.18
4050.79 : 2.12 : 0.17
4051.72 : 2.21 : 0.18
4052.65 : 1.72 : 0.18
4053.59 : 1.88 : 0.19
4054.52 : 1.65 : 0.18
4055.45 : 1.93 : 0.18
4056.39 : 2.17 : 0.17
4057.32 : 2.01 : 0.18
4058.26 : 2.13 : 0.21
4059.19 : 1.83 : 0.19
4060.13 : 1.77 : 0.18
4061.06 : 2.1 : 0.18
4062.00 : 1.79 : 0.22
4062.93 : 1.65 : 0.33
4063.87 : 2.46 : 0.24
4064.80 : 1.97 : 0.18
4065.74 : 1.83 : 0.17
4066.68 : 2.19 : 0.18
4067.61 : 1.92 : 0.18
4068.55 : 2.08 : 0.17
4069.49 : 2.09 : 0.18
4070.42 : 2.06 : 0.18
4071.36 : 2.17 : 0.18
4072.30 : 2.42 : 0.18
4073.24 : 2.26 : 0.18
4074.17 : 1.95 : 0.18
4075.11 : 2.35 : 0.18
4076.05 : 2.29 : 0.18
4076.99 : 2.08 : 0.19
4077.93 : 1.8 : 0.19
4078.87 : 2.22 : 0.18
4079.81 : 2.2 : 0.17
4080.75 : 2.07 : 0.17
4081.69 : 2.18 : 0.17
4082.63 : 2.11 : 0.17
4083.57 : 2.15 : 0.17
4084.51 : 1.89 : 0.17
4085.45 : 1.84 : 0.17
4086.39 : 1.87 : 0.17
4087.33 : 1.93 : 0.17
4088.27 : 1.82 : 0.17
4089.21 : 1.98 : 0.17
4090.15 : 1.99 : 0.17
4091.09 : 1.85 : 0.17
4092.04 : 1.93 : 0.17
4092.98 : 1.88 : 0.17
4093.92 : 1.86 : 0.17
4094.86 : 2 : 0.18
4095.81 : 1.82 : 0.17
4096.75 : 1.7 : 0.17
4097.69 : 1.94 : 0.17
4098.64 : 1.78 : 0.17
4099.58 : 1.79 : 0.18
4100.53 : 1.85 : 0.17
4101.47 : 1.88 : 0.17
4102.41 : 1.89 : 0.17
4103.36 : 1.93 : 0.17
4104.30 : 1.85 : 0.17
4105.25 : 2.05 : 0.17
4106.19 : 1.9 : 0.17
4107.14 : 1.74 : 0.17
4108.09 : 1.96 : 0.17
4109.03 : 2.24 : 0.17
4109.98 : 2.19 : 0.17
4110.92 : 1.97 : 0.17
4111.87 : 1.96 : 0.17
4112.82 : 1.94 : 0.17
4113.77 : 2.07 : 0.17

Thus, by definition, 1.14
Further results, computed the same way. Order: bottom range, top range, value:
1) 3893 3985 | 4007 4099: 1.13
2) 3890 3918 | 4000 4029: 1.08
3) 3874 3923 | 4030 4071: 1.11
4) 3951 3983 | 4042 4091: 1.14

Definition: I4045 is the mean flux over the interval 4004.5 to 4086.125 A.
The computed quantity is 1.99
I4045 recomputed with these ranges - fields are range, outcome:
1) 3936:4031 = 1.89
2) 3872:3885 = 1.89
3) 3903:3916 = 1.98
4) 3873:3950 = 1.86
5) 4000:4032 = 1.97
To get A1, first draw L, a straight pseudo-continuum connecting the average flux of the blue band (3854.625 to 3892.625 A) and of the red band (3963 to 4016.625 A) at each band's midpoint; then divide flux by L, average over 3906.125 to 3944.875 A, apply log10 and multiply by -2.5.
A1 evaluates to 0.01 mag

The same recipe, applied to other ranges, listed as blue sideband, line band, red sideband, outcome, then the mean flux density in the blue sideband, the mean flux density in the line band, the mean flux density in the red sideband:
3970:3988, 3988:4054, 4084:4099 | -0.05 mag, 1.83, 1.94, 1.88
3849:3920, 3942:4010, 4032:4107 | 0.03 mag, 1.9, 1.88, 1.97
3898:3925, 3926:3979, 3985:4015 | 0.08 mag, 1.93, 1.81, 1.96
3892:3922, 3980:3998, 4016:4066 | 0.03 mag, 1.94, 1.88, 1.93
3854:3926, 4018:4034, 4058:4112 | 0.01 mag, 1.89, 1.93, 1.99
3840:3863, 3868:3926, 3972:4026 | -0.03 mag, 1.82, 1.91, 1.94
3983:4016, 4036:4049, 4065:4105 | 0.04 mag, 1.96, 1.91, 1.99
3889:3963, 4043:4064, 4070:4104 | 0.02 mag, 1.87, 1.93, 1.99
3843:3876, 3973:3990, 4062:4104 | 0.03 mag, 1.87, 1.88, 2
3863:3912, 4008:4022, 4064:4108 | -0.03 mag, 1.9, 2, 1.99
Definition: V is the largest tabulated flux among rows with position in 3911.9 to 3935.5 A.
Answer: 2.19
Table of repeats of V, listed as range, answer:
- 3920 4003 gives 2.35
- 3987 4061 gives 2.41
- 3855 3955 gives 2.28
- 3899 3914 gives 2.23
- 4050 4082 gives 2.46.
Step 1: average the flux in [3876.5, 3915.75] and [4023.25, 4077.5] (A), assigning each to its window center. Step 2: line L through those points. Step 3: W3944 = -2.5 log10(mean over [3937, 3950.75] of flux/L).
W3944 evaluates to 0.071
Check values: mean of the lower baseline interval 1.9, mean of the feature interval 1.8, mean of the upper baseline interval 1.97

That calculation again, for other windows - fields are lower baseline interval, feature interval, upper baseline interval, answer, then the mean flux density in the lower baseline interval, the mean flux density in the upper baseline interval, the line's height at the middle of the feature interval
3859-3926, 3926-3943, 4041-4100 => 0.09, 1.9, 1.98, 1.92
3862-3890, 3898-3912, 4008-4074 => -0.02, 1.87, 1.97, 1.89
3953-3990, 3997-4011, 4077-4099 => -0.07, 1.85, 1.95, 1.88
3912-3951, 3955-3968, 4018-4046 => -0.01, 1.82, 1.93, 1.86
